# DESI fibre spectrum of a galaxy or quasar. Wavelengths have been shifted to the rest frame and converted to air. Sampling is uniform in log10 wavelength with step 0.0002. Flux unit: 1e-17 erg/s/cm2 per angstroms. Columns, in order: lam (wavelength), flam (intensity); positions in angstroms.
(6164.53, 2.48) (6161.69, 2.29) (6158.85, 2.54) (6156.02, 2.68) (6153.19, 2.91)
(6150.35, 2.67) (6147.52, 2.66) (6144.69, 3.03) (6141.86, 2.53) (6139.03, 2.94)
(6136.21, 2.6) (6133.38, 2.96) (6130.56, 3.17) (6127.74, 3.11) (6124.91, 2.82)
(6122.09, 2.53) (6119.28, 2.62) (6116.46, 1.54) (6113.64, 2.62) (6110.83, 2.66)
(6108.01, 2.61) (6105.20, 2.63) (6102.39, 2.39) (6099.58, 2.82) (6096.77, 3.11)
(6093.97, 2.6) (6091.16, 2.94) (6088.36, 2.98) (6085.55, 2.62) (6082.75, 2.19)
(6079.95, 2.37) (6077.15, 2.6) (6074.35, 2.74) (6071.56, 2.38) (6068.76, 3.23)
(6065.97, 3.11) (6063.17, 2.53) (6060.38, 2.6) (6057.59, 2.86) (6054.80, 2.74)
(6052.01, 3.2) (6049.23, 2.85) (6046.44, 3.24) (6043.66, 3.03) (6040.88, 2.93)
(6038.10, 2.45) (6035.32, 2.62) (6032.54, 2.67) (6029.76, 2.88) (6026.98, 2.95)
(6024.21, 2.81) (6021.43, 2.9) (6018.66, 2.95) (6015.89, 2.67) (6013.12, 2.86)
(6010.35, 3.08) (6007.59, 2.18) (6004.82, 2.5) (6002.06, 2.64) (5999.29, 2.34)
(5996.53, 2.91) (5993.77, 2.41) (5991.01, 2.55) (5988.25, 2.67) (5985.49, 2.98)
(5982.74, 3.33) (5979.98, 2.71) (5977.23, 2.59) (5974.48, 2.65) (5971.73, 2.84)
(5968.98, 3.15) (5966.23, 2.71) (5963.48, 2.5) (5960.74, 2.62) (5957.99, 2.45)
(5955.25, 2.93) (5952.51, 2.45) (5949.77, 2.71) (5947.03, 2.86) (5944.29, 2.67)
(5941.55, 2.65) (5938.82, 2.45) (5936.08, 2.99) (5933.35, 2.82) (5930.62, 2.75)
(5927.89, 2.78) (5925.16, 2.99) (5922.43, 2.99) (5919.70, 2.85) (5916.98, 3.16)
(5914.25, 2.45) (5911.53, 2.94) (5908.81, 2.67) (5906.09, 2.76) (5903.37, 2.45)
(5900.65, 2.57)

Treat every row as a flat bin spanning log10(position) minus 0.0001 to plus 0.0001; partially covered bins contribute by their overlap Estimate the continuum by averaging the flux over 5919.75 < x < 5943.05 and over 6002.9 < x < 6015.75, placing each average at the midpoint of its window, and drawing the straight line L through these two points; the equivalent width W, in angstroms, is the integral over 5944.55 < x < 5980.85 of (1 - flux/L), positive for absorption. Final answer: 0.5 angstroms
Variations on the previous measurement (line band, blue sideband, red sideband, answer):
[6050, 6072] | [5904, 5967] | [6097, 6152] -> -1.17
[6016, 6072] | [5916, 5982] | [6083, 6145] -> -2.48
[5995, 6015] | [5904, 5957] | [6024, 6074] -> 1.21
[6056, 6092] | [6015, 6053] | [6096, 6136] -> 0.95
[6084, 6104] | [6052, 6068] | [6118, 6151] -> 0.30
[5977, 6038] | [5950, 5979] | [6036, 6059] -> 1.47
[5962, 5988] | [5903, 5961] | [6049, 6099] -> -0.64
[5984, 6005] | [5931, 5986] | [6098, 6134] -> 0.70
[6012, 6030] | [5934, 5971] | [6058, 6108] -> -1.04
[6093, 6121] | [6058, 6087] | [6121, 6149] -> 1.94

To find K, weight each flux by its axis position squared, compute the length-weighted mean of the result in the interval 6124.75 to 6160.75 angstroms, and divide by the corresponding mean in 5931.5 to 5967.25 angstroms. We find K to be 1.1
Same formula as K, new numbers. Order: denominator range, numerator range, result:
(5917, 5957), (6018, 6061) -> 1.06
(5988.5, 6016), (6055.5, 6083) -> 1.05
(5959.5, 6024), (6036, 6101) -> 1.05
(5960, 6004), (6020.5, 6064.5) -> 1.06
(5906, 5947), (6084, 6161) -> 1.03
